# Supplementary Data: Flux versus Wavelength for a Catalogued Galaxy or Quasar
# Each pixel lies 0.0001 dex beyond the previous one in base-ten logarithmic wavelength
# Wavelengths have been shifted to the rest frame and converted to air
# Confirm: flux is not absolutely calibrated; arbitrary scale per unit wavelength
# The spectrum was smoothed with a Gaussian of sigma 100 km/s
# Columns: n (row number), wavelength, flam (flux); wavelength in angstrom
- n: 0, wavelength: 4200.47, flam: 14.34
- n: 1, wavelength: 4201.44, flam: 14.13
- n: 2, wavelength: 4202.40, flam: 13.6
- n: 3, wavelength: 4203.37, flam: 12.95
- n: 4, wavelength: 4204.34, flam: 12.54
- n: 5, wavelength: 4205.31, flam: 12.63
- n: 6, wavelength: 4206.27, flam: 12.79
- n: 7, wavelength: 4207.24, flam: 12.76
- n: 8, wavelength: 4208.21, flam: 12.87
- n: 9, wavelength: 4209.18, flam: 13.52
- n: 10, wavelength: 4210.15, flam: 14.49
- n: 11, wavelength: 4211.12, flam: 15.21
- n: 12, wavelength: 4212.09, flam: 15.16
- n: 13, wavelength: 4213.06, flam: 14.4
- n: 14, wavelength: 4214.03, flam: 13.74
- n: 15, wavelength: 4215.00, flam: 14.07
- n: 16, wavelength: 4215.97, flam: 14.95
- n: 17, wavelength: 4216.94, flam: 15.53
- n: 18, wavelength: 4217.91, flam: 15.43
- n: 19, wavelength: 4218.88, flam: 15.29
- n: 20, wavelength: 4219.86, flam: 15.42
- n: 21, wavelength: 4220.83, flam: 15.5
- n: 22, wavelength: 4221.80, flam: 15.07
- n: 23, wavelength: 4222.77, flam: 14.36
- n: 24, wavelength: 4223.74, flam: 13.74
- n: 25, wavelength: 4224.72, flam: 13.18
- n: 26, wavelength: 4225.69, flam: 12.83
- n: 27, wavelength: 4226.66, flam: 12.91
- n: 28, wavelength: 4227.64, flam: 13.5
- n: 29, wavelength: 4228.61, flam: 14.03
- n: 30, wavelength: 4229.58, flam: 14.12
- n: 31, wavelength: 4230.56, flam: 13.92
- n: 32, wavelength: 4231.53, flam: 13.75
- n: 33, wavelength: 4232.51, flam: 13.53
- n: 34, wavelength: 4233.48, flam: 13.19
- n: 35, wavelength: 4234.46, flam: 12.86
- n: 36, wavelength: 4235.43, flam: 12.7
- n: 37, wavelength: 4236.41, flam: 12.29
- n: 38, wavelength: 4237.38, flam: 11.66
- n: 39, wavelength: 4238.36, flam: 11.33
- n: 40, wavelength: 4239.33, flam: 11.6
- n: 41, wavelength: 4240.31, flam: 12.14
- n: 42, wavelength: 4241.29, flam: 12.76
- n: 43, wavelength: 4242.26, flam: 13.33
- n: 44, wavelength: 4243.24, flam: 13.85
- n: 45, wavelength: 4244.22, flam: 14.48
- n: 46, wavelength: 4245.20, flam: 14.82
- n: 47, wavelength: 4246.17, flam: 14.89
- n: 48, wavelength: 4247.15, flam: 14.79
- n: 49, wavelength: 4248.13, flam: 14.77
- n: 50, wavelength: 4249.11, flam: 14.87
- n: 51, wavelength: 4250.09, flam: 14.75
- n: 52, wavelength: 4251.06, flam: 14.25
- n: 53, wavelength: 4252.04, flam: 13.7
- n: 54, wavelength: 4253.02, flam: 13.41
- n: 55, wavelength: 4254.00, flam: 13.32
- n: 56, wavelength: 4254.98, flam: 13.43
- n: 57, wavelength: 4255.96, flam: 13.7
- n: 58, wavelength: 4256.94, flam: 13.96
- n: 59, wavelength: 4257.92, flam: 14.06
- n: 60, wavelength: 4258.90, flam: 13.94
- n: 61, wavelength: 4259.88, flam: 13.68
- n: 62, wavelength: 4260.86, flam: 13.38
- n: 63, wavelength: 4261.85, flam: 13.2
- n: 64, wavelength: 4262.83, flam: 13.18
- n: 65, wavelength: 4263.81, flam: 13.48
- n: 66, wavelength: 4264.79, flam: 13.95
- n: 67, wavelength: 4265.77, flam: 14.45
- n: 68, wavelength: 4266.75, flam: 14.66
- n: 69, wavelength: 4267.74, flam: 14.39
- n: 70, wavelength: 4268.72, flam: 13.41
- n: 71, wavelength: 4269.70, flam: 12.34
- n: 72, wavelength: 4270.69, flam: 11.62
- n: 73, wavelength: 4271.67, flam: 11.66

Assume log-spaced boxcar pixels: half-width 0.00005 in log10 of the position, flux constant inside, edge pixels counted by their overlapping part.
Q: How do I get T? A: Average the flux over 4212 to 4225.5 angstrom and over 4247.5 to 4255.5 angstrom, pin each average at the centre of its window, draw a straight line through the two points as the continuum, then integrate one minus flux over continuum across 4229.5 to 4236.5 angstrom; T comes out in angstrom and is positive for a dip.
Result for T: 0.5 angstrom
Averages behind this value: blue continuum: 14.6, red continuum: 14.1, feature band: 13.3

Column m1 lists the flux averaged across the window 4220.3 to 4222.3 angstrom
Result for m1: 15.3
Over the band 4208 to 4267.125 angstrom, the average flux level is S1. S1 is 13.9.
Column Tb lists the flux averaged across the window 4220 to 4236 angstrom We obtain 13.7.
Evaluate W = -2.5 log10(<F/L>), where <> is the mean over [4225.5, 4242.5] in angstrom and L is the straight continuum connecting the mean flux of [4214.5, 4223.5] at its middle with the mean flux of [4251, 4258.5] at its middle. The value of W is 0.12 mag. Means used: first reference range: 15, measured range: 12.9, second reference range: 13.7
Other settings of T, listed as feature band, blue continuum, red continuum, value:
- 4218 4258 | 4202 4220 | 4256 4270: 0.5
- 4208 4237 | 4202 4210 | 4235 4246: -2.5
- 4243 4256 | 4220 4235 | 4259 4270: -0.5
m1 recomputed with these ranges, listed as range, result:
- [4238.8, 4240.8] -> 11.9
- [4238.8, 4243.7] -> 12.7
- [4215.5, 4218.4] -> 15.3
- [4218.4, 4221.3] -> 15.4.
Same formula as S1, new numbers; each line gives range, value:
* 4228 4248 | 13.3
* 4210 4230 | 14.4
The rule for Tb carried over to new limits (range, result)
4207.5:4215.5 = 14.1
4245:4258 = 14.2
